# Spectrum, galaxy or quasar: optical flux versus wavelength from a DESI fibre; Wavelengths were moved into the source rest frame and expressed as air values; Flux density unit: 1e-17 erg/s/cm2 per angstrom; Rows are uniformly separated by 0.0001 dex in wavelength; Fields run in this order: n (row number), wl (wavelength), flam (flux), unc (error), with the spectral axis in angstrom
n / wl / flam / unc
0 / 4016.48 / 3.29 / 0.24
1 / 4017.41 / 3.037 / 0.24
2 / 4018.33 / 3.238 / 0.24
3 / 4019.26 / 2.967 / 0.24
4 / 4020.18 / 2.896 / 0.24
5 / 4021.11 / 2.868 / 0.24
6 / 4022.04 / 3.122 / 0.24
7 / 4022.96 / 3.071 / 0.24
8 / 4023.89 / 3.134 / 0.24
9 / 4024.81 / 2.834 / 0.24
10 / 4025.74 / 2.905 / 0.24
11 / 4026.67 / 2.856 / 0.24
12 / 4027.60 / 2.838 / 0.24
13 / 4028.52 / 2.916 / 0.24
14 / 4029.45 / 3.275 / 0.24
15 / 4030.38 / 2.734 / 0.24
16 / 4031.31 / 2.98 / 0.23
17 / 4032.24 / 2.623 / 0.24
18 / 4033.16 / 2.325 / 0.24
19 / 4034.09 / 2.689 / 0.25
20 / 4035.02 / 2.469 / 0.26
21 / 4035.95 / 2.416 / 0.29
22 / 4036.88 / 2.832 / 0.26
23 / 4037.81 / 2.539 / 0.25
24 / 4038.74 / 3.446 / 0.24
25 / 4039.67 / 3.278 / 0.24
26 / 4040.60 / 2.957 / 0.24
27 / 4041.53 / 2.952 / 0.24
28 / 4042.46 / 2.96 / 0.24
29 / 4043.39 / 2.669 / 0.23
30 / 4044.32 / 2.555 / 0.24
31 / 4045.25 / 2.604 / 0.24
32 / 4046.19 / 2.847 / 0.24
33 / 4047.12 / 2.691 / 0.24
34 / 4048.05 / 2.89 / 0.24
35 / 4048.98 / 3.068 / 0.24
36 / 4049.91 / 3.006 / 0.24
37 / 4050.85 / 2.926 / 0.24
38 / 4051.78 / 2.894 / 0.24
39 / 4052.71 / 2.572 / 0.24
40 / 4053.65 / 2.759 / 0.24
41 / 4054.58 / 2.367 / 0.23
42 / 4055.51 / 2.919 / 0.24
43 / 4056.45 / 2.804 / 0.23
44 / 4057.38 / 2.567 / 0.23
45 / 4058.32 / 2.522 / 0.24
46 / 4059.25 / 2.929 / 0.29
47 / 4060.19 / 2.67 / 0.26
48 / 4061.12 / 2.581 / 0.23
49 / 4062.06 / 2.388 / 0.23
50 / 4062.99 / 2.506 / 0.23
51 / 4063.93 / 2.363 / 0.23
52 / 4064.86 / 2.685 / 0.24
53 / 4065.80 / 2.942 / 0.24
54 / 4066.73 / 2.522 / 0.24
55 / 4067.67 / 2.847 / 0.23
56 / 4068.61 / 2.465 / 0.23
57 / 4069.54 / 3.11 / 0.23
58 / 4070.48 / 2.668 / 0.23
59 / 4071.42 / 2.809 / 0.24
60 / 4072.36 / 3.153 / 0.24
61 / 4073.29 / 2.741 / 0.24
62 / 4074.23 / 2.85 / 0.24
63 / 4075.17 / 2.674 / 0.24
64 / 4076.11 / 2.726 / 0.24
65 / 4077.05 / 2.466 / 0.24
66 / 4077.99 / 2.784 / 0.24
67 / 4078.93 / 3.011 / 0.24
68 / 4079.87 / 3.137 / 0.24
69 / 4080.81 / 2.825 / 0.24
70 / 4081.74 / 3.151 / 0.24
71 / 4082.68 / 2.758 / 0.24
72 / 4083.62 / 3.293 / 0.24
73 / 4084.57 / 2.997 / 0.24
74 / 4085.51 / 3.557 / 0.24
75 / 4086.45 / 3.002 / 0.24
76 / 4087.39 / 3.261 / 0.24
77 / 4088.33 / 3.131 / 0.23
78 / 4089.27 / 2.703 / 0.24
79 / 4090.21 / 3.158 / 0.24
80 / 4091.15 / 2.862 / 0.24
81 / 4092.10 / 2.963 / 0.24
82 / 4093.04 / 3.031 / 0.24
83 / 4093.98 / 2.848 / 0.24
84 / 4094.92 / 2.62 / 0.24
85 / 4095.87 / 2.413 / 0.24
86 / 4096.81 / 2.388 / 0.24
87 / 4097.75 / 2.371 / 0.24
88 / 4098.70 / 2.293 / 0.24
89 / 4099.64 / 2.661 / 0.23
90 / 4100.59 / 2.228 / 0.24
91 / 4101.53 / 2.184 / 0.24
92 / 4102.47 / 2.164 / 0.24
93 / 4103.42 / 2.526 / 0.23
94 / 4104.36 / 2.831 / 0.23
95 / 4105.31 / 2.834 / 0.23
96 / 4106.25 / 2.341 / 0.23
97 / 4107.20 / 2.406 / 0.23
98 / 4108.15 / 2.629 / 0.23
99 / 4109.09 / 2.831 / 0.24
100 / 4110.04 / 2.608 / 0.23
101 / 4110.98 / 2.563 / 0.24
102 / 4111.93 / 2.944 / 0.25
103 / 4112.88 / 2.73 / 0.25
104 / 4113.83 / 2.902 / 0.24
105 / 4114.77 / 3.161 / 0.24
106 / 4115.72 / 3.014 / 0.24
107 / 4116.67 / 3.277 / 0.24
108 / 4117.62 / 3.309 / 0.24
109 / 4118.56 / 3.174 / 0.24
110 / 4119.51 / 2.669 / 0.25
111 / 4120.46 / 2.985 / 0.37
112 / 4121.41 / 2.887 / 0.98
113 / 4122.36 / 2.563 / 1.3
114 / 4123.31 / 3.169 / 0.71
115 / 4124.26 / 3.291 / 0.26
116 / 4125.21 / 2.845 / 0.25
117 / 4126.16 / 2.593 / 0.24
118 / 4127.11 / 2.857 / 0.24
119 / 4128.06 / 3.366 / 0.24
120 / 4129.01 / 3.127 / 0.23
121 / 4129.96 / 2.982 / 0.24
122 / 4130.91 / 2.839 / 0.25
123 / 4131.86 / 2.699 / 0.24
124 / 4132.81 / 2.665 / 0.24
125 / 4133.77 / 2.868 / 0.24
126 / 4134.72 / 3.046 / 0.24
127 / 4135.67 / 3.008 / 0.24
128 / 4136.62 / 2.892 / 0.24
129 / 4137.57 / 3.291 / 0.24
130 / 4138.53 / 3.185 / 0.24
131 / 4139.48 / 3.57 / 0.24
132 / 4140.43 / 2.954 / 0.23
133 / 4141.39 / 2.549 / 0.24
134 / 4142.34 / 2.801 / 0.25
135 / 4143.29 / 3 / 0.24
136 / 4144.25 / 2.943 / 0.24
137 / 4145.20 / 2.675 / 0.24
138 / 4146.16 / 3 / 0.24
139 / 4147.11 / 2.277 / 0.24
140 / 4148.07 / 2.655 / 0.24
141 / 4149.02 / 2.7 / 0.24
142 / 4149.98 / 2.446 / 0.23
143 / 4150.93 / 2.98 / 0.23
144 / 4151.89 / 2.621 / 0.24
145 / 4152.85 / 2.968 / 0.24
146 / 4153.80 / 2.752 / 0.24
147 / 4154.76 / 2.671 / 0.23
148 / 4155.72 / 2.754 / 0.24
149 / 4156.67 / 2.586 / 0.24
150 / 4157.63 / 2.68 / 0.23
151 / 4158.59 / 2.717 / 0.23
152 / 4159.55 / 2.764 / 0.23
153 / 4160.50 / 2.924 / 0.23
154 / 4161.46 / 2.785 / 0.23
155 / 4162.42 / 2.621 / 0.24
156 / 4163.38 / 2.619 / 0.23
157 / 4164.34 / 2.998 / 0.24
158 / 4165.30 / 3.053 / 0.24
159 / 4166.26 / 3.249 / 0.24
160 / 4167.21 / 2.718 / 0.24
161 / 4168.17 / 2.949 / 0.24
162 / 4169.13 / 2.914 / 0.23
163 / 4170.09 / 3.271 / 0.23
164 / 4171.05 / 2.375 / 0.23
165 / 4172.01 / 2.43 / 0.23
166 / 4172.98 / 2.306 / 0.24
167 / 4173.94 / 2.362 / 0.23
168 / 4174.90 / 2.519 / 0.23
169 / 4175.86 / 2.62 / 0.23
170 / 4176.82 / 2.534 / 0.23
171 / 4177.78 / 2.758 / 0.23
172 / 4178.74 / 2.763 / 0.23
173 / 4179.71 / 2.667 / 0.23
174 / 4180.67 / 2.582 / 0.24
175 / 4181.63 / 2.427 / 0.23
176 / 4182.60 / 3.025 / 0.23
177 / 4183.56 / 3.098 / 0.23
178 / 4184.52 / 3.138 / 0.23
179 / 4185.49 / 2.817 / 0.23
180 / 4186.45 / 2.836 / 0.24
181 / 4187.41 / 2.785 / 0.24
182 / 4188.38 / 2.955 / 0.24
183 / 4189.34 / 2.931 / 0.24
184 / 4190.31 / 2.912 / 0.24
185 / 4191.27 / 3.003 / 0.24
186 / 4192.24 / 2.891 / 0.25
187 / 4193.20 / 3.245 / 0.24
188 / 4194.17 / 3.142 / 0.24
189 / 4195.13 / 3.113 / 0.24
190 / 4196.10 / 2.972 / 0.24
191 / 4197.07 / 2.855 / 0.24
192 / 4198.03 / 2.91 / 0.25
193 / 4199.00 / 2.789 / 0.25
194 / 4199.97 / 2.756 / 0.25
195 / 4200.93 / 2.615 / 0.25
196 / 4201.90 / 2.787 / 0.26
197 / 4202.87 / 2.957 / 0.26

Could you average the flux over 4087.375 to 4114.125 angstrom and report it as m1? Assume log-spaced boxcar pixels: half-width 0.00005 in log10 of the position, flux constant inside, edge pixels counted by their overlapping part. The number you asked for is 2.66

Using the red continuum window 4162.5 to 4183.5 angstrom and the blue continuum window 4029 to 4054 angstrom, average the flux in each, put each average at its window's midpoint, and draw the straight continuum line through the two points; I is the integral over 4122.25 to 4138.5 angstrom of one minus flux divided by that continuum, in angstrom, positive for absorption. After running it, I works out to -1.2 angstrom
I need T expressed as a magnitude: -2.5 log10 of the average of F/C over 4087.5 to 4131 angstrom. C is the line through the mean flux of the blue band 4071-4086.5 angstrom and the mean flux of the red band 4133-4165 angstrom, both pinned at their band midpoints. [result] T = 0.04 mag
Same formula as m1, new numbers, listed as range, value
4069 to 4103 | 2.8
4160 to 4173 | 2.82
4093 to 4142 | 2.81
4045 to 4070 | 2.72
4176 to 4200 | 2.87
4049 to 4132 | 2.8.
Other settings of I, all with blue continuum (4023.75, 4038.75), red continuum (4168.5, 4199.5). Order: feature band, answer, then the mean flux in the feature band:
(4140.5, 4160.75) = 0.5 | 2.74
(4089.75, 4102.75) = 1.0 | 2.59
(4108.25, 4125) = -0.8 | 2.94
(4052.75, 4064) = 0.7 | 2.62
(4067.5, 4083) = -0.2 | 2.83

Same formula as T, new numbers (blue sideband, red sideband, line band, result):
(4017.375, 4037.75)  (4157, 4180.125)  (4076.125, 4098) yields -0.04 mag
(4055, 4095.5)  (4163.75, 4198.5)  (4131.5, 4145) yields -0.05 mag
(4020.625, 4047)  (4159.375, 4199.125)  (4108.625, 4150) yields -0.03 mag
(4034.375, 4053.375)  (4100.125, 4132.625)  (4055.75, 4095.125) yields -0.01 mag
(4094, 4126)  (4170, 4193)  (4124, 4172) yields -0.05 mag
